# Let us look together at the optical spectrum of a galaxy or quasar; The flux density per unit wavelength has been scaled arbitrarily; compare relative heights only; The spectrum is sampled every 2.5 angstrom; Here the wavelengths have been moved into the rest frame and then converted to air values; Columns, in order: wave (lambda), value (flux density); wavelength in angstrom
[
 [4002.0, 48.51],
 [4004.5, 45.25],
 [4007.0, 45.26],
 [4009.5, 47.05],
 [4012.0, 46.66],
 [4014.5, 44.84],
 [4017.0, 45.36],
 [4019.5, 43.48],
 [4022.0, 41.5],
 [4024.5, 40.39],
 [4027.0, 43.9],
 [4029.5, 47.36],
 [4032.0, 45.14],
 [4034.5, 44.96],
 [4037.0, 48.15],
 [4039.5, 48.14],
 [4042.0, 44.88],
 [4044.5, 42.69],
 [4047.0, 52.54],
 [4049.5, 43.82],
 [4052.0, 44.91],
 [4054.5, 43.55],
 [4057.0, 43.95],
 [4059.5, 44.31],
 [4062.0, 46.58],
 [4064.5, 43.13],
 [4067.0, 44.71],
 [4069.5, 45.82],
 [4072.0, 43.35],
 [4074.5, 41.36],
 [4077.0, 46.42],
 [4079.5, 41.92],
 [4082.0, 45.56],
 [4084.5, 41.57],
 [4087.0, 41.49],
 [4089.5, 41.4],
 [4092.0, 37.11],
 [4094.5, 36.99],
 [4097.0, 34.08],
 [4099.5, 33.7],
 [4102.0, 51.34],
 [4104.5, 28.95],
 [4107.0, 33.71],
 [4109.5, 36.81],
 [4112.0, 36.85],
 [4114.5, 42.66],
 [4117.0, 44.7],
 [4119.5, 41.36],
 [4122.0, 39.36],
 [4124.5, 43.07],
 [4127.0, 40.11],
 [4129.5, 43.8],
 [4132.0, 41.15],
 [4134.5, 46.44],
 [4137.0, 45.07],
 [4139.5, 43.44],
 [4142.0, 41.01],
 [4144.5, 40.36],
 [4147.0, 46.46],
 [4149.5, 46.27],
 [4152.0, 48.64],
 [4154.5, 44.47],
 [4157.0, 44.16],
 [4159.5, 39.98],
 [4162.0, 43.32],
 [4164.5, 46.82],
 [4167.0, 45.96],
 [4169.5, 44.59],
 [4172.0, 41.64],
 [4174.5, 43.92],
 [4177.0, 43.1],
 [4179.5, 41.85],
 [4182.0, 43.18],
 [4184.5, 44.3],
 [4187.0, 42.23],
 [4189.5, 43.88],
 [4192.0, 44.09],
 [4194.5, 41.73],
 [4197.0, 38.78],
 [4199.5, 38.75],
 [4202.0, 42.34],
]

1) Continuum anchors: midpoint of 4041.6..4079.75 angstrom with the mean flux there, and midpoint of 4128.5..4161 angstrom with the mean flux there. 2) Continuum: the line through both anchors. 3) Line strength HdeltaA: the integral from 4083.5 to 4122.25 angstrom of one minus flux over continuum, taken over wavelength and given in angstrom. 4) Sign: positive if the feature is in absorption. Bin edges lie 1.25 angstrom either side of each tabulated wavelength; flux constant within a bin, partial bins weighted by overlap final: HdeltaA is 4.8 angstrom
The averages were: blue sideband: 44.7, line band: 38.9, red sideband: 43.9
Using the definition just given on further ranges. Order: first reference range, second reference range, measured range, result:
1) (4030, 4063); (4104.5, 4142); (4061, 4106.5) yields 2.3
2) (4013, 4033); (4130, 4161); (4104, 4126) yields 2.5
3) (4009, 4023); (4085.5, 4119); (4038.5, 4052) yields -1.1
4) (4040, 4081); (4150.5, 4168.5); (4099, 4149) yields 4.0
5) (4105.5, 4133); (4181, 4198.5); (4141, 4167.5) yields -1.9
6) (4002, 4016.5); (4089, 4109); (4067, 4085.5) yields -2.1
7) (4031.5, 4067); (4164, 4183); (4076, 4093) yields 1.0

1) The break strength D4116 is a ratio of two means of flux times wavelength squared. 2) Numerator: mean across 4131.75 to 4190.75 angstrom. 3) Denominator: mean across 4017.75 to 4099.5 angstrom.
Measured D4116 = 1.1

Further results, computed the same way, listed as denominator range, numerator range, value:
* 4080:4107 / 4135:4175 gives 1.17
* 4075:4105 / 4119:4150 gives 1.09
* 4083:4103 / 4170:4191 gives 1.13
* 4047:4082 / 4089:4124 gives 0.88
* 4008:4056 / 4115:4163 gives 1.01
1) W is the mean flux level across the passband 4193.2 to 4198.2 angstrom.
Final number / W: 40.3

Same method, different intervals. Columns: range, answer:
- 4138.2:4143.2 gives 42.3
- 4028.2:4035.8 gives 45.8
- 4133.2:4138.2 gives 45.7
